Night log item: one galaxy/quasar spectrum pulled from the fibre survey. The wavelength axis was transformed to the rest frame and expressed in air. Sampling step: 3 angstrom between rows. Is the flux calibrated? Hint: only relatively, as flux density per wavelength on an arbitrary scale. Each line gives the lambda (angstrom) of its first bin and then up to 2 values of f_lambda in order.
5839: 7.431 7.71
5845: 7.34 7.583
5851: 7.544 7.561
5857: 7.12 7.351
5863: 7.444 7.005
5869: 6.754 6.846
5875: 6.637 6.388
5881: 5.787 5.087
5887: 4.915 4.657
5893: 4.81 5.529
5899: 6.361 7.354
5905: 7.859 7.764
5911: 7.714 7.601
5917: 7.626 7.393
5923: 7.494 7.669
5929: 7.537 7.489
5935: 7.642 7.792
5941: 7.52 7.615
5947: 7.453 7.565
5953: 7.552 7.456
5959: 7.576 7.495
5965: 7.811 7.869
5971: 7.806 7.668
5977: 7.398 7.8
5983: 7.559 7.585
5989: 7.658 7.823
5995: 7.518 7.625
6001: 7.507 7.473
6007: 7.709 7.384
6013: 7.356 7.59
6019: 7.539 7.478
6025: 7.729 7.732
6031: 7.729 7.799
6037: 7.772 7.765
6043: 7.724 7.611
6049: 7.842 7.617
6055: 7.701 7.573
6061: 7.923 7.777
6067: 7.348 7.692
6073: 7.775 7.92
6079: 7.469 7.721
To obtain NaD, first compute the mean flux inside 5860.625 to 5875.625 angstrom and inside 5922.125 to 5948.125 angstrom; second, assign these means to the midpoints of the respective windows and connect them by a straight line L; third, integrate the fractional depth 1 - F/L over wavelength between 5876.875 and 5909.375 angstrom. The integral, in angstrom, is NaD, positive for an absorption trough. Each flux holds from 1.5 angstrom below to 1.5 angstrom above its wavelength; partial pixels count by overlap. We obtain 5.3 angstrom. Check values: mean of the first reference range 6.98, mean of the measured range 6.04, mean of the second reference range 7.58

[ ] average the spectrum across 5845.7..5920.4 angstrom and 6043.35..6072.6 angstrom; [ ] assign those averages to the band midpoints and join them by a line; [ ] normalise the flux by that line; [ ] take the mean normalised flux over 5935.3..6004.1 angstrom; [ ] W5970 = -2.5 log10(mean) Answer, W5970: -0.06 mag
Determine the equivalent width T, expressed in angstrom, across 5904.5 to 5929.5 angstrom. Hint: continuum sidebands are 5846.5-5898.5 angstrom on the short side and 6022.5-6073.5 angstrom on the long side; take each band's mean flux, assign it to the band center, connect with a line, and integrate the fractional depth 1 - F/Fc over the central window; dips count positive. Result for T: -3.3 angstrom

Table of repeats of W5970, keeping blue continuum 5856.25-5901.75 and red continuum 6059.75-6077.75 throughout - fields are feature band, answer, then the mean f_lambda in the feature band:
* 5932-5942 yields -0.15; 7.63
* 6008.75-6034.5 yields -0.03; 7.59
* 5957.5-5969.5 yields -0.12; 7.69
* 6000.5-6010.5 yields -0.05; 7.53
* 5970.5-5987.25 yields -0.09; 7.63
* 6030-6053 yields -0.03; 7.73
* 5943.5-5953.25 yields -0.12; 7.54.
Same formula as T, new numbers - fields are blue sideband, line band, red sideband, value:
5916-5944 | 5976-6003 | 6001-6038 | -0.1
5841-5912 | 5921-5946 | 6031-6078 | -2.0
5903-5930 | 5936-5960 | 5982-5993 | 0.2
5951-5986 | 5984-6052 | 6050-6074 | 0.2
